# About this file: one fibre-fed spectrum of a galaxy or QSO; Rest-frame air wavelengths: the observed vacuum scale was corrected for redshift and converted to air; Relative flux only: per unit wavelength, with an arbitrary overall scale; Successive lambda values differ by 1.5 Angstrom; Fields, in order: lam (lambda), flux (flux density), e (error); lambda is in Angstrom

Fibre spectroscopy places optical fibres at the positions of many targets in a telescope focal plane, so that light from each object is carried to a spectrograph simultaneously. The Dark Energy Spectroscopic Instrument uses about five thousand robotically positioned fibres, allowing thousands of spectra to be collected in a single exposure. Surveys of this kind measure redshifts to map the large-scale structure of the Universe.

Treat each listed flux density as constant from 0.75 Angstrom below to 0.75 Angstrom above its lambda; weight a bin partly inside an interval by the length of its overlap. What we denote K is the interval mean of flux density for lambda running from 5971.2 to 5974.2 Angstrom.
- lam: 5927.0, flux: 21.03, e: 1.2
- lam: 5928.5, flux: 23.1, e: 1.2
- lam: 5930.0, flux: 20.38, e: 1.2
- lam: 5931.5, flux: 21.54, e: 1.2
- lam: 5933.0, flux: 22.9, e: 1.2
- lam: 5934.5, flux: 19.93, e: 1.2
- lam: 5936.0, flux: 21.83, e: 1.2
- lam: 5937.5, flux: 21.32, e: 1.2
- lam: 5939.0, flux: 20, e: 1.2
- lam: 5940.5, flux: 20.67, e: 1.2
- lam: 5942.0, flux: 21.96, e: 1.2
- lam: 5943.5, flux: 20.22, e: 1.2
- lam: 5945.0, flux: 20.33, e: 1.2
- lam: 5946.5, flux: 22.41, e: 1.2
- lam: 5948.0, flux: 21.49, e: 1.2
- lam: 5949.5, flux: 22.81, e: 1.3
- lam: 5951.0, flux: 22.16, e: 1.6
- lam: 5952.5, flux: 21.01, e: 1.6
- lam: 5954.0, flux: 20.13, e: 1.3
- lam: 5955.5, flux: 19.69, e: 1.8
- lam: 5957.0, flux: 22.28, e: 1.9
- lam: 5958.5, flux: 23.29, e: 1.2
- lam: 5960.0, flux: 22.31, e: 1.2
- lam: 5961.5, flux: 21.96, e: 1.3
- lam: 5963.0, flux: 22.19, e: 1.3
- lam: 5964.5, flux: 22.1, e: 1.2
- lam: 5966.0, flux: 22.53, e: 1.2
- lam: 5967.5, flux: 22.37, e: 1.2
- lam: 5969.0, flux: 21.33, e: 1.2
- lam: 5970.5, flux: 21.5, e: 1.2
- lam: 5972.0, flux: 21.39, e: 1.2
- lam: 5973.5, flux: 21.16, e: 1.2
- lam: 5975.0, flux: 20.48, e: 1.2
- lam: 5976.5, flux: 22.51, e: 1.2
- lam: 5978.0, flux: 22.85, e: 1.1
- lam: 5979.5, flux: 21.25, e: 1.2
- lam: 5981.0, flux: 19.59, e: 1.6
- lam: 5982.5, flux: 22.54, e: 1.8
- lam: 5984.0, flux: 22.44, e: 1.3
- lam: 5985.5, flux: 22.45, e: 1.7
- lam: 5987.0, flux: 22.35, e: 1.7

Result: 21.3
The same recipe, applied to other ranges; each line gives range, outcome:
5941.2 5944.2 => 21.1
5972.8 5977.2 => 21.4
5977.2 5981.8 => 21.3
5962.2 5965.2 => 22.1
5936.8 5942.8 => 21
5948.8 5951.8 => 22.5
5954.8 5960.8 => 21.9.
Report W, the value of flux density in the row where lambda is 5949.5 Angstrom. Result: 22.81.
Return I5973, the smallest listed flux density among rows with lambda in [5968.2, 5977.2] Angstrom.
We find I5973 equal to 20.48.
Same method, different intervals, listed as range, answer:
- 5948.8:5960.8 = 19.69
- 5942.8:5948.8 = 20.22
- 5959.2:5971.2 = 21.33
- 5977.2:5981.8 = 19.59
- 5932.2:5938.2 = 19.93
